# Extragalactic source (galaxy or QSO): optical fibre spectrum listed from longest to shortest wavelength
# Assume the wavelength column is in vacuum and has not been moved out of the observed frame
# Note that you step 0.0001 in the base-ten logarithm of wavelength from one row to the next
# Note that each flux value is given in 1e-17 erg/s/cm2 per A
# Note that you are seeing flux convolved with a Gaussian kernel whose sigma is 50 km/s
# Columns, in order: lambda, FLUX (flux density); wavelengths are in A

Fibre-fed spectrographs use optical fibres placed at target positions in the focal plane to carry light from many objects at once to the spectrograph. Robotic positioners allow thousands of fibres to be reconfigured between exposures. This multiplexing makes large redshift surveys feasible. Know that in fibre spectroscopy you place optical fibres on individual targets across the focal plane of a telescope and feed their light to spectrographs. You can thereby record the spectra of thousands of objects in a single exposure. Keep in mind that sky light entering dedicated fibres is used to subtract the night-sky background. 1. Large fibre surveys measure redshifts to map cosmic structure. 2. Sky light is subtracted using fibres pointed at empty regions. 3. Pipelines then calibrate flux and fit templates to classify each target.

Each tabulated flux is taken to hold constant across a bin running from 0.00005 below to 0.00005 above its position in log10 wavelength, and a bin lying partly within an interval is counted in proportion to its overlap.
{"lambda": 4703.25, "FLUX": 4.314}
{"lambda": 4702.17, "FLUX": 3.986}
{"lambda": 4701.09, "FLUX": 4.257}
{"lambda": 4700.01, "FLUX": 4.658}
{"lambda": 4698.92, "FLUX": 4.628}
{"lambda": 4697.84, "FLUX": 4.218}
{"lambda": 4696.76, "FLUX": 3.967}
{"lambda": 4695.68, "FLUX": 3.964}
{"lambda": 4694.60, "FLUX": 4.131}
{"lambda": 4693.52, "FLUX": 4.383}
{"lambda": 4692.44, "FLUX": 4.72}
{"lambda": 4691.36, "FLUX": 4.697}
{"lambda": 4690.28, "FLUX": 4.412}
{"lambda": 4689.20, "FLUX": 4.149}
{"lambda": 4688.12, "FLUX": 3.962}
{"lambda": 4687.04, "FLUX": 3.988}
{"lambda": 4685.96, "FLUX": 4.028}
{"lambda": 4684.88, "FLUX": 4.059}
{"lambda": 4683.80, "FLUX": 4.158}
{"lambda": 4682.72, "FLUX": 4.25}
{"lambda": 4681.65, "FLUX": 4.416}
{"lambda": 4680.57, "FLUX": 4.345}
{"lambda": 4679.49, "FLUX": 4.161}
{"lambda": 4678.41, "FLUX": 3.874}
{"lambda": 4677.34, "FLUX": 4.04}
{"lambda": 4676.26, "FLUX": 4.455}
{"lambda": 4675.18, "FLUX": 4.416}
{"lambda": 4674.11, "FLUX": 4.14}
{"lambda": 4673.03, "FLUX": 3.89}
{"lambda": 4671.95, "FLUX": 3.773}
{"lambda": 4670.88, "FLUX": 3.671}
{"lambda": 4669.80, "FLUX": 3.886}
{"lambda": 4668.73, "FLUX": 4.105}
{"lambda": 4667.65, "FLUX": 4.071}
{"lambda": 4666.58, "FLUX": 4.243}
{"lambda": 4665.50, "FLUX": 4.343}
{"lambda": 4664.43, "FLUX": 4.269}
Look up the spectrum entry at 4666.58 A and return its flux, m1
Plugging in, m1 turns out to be 4.243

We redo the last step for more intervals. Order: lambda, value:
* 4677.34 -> 4.04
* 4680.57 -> 4.345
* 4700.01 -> 4.658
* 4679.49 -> 4.161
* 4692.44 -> 4.72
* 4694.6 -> 4.131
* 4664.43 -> 4.269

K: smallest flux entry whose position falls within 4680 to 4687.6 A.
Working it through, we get 3.988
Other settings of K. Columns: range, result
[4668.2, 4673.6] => 3.671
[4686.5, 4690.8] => 3.962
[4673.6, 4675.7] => 4.14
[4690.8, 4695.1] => 4.131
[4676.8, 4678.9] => 3.874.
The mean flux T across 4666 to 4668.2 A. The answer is 4.15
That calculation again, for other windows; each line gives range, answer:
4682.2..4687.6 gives 4.09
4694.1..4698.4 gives 4.08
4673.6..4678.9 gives 4.19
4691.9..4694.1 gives 4.55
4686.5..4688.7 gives 3.98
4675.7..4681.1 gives 4.17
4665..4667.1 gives 4.28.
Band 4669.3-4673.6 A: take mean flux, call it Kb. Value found 3.8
